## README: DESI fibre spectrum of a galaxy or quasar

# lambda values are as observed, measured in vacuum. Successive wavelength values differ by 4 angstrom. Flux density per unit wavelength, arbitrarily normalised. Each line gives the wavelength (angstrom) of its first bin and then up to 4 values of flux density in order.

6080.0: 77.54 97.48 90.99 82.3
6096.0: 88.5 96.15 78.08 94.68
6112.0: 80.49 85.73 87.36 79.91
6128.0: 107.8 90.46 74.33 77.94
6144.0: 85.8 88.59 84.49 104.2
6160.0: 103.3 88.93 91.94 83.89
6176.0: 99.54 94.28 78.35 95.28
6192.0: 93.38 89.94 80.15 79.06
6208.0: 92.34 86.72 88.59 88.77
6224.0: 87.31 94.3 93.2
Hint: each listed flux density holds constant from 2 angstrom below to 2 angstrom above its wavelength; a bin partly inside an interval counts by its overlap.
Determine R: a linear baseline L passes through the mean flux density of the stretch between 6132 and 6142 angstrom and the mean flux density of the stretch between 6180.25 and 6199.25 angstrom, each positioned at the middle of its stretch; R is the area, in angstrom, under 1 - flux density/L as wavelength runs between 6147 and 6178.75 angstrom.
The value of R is -3.54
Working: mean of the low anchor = 79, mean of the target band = 93.3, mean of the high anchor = 89.1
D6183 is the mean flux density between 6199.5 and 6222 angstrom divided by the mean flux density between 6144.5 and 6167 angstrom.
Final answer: 0.93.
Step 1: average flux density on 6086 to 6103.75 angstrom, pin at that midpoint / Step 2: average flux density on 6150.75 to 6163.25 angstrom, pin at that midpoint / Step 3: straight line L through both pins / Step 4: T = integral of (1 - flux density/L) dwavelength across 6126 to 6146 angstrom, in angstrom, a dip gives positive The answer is 1.5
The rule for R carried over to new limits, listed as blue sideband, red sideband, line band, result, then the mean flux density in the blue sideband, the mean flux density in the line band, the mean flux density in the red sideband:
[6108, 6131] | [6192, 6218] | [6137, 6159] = 0.0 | 88.9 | 88.3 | 86.7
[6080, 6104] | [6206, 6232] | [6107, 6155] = 1.4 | 88.9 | 86.7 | 89.9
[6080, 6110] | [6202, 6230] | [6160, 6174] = -0.3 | 88.9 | 90.4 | 88.2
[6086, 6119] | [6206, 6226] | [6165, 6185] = -0.4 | 87.1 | 90.1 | 88.7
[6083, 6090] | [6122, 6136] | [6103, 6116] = 0.9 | 93.8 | 85.1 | 90.1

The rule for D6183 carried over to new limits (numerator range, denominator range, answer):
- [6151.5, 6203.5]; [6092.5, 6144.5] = 1.05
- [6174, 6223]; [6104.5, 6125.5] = 1.04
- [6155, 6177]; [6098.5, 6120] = 1.09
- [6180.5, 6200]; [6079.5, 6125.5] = 1.02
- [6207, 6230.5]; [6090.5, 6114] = 1.03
